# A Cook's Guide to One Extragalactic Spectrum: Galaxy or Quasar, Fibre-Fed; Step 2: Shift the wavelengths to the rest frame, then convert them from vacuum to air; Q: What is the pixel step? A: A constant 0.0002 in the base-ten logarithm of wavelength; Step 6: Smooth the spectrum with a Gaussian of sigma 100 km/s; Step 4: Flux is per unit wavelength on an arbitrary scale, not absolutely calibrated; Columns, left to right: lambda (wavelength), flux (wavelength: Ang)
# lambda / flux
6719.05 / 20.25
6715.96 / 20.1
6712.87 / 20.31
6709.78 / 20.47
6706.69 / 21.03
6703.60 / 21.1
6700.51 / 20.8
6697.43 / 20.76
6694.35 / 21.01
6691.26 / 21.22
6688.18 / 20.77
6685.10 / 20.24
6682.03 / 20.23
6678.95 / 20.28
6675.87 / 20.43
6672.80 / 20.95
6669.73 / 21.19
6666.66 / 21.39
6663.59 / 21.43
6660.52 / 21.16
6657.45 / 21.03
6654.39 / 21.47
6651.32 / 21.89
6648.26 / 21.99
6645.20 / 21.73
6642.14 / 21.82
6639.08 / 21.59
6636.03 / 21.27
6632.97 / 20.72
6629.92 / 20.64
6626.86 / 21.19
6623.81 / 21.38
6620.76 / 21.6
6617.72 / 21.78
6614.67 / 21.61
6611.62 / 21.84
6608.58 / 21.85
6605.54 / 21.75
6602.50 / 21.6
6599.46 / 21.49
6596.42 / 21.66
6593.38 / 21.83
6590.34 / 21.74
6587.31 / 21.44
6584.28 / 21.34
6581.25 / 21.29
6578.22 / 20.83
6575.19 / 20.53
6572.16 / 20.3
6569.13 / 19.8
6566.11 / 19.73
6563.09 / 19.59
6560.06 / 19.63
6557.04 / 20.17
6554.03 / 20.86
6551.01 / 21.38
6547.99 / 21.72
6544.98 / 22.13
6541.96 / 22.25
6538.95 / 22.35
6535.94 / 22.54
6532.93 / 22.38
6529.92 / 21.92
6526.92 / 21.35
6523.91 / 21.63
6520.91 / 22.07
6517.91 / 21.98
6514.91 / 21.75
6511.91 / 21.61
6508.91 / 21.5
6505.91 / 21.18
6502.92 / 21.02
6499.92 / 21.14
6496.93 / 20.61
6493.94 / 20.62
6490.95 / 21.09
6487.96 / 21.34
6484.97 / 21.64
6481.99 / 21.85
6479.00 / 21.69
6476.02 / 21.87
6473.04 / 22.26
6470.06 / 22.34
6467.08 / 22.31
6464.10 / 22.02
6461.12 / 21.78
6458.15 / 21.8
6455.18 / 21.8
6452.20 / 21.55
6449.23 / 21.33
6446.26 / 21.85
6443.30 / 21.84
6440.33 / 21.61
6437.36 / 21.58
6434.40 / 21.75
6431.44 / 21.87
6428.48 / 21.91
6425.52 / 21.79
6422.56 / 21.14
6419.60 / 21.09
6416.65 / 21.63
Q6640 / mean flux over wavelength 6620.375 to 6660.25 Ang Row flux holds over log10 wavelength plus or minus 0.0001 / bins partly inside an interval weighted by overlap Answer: 21.4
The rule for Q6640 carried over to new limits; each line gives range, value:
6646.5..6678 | 21.3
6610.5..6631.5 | 21.4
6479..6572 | 21.3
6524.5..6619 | 21.3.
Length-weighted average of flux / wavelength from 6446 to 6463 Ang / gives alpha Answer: 21.7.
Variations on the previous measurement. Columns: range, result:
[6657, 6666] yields 21.2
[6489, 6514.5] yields 21.1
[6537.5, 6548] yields 22.2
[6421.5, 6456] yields 21.7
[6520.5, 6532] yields 21.7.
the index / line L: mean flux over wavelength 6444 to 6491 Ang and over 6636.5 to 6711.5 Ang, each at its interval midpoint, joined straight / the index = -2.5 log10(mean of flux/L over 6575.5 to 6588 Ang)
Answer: 0.01 mag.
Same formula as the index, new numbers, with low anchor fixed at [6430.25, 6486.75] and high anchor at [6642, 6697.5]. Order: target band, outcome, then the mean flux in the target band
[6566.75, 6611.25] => 0.01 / 21.2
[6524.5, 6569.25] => 0.01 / 21.2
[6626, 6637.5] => 0.02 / 20.9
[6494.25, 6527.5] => 0.01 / 21.4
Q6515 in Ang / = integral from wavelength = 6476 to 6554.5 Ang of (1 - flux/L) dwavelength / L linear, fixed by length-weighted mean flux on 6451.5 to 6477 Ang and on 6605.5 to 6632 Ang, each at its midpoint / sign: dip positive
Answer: 0.73 Ang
